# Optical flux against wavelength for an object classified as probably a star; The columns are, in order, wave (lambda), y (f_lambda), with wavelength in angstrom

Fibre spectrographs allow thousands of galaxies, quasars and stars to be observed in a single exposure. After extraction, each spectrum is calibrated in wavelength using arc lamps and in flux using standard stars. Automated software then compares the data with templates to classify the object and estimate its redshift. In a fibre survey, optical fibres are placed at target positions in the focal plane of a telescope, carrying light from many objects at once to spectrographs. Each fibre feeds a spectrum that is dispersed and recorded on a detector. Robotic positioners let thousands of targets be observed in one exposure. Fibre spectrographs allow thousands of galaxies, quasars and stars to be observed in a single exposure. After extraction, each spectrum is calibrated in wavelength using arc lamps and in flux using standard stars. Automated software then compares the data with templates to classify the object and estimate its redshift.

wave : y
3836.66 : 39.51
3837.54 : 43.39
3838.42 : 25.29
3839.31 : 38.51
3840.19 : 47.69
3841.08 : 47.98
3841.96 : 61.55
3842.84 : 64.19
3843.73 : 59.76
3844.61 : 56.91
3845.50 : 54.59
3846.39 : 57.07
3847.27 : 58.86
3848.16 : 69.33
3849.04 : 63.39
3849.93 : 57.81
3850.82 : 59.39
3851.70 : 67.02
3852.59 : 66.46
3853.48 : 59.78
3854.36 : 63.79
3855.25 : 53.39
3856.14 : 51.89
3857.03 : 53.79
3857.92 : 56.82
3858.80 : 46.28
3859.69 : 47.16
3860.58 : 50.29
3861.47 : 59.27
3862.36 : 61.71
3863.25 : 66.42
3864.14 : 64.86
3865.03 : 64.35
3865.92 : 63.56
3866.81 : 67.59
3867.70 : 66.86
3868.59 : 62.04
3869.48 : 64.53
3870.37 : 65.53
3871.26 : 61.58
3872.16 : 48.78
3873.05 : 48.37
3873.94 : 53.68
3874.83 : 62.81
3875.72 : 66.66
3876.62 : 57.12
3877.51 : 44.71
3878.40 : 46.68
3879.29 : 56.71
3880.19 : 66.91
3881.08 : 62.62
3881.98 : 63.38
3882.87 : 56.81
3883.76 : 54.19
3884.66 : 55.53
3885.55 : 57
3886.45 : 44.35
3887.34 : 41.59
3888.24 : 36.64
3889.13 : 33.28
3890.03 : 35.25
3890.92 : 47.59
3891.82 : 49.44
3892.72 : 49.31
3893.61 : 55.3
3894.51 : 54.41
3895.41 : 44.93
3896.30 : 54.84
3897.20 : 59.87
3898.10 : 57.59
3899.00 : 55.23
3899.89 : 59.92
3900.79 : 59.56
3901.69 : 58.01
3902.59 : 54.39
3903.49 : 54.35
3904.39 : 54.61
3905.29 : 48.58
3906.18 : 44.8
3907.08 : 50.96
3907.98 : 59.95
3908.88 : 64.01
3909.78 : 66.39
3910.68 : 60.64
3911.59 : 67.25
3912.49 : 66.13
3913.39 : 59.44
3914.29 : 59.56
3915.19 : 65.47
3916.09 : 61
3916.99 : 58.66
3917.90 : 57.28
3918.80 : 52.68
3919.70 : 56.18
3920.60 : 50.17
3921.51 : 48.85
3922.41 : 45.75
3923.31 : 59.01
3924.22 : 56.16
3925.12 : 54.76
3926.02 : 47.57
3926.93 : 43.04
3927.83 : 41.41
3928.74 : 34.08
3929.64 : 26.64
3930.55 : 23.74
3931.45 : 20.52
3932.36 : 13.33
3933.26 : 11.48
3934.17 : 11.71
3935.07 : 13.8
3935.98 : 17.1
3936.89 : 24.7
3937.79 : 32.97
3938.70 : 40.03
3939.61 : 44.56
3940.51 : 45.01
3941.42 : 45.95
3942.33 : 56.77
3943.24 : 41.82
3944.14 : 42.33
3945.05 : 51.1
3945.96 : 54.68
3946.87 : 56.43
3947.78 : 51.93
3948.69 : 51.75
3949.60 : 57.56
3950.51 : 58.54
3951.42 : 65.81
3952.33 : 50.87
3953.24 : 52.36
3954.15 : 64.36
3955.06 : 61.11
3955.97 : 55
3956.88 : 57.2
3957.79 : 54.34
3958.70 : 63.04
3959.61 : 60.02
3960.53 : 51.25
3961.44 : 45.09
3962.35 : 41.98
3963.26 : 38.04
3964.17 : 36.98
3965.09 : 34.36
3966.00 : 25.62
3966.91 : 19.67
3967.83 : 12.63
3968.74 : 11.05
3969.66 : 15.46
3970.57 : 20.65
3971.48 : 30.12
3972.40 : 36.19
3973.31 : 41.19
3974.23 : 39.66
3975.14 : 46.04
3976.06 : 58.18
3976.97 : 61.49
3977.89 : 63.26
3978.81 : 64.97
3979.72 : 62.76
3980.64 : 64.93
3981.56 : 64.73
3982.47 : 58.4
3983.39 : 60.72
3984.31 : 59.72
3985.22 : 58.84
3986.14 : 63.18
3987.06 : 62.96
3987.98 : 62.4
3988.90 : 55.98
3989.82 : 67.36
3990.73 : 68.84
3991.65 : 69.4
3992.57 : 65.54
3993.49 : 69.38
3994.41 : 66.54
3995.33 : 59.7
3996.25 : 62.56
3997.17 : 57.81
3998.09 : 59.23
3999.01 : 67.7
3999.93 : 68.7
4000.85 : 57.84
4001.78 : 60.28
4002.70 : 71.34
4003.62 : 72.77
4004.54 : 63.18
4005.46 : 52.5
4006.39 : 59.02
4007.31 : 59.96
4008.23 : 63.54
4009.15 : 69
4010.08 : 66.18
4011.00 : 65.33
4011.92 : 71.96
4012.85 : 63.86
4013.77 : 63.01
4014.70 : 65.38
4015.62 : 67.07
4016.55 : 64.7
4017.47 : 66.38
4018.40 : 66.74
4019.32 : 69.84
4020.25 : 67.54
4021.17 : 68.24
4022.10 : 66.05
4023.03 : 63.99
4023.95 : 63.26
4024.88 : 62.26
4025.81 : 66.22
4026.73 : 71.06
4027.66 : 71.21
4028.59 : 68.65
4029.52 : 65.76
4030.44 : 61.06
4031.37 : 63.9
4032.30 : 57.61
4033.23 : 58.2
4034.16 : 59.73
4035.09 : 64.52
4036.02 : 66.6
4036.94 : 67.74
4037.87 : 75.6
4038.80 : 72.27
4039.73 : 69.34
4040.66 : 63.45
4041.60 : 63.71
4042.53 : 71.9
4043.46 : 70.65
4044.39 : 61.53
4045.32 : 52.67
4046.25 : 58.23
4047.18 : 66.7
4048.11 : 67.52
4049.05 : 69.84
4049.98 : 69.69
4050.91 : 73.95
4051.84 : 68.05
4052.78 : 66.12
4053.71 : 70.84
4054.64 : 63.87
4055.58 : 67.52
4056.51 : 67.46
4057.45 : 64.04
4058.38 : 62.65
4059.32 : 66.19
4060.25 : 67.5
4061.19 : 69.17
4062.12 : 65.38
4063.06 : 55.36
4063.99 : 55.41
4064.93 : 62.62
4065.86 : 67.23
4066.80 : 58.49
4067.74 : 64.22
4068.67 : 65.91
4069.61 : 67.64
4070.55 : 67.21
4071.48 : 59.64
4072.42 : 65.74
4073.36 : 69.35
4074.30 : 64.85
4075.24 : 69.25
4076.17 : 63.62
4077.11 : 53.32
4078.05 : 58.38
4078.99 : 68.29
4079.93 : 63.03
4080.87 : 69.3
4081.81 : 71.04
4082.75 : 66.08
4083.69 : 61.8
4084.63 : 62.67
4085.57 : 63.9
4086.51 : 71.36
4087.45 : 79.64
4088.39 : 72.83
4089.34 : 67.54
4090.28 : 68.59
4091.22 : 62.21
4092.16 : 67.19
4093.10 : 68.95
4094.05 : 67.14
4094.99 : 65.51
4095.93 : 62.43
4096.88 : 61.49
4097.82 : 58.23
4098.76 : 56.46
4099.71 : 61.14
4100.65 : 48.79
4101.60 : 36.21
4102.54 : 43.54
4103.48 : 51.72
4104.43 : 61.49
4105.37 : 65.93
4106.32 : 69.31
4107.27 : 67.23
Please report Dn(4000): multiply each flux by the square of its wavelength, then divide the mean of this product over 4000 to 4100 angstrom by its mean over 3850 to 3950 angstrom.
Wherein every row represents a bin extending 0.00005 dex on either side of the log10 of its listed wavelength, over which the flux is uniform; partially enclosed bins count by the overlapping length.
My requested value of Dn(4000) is 1.37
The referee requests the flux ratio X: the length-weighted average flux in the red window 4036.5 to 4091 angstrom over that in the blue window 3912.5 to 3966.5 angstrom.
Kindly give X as 1.44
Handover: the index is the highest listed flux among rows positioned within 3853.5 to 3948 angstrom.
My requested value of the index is 67.59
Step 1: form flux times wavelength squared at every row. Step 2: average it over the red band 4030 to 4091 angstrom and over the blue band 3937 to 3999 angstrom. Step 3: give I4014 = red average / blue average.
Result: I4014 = 1.34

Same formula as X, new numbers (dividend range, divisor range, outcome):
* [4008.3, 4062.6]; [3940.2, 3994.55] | 1.29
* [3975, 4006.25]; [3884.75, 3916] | 1.16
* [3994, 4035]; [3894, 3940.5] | 1.36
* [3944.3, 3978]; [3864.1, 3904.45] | 0.83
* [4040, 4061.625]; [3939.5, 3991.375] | 1.32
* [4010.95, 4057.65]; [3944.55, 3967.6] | 1.32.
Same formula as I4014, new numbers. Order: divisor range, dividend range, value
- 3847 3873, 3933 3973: 0.72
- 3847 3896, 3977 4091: 1.26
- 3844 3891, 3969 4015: 1.11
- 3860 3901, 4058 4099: 1.29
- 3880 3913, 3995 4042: 1.28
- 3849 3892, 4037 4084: 1.28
